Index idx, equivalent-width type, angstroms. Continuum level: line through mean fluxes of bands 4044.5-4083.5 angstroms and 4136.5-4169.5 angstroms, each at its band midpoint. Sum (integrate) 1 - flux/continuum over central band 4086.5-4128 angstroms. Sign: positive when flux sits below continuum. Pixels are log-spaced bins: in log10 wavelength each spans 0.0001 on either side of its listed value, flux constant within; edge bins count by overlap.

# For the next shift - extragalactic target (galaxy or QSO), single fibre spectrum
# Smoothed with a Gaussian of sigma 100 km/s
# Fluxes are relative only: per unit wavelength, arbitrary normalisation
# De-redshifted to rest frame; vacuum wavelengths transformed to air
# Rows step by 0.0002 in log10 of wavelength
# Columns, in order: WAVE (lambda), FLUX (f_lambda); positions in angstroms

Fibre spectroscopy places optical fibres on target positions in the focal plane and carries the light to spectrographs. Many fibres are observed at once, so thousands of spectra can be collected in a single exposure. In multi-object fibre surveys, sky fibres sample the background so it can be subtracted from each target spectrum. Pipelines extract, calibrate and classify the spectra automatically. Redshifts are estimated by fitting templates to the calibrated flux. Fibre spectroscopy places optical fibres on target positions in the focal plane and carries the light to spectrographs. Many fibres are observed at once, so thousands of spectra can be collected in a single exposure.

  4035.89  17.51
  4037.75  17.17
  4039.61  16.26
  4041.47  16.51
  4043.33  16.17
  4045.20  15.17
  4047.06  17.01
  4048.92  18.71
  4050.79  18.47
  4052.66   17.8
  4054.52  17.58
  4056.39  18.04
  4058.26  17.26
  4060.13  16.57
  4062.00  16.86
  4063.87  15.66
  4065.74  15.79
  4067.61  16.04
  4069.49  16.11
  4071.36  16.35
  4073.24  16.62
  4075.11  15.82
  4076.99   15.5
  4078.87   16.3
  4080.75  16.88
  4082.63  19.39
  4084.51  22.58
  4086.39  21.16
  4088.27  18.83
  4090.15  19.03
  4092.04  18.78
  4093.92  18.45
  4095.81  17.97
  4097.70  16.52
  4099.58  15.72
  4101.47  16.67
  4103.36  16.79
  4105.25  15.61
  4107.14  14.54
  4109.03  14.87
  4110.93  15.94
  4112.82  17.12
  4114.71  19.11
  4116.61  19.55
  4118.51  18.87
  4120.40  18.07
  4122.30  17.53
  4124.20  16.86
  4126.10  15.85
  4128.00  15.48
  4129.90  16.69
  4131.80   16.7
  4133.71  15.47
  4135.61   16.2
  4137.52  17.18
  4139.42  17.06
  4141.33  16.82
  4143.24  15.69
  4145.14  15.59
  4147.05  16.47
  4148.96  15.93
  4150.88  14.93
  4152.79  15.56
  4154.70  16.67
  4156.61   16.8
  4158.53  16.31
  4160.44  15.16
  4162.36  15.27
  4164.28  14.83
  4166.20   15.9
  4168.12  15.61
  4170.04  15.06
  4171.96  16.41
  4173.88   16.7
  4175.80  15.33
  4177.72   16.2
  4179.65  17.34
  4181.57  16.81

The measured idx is -2.22 angstroms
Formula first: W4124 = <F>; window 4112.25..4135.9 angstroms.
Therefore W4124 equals 17.2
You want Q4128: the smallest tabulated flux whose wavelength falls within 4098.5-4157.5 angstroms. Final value 14.54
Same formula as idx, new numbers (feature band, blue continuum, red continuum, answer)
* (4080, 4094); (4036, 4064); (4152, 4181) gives -2.3 angstroms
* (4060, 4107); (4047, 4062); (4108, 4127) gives 0.7 angstroms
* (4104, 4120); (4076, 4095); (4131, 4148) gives 0.5 angstroms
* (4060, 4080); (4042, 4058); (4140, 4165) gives 1.1 angstroms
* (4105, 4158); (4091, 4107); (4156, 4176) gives -0.6 angstroms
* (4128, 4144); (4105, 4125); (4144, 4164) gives 0.0 angstroms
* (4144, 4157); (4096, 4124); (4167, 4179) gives 0.3 angstroms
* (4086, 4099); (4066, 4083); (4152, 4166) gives -1.7 angstroms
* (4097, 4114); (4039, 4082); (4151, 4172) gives 0.3 angstroms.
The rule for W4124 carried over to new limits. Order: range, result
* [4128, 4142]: 16.5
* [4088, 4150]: 16.9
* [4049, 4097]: 17.6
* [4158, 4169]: 15.5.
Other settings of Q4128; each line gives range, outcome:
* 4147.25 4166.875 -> 14.83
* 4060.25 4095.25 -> 15.5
